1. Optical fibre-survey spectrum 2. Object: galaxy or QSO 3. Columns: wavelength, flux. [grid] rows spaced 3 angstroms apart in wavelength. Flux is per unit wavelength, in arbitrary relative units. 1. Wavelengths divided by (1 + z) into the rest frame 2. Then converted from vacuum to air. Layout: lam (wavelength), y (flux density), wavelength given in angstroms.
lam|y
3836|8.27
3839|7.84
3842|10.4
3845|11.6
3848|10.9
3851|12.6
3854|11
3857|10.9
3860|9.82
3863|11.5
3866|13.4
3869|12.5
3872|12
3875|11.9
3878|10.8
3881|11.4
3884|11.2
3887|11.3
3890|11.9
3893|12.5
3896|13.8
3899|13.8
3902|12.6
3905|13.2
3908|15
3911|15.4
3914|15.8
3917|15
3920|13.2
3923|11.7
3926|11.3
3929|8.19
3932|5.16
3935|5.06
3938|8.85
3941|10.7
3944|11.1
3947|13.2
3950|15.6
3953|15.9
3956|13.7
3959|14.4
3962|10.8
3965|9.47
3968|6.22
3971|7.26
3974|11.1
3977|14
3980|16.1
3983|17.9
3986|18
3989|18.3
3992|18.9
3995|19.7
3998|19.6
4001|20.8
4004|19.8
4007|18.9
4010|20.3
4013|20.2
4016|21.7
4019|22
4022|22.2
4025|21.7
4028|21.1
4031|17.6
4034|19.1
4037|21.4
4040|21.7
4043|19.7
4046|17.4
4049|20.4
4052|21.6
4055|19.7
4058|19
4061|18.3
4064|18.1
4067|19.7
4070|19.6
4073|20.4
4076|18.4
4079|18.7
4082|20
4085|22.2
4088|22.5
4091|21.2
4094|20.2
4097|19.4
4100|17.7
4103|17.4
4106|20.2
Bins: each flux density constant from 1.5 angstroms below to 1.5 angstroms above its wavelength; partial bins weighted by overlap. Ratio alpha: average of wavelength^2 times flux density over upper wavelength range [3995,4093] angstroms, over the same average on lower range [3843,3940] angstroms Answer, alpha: 1.9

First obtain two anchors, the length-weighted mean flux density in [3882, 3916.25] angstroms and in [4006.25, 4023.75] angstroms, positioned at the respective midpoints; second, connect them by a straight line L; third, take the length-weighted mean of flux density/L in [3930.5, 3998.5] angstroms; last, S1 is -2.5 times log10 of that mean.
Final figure 0.35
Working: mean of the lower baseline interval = 13.3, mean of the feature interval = 13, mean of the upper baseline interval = 21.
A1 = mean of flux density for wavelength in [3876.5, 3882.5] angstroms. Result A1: 11.1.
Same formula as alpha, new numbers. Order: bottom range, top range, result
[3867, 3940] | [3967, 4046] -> 1.64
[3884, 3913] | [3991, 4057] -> 1.63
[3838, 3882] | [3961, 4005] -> 1.44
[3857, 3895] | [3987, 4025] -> 1.85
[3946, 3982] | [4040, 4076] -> 1.65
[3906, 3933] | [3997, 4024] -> 1.74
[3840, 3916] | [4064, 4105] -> 1.78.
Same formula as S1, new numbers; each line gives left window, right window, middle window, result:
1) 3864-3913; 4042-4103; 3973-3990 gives 0.018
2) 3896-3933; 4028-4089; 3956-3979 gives 0.377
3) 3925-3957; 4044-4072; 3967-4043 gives -0.178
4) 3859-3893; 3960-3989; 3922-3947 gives 0.312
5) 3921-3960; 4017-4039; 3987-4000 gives -0.131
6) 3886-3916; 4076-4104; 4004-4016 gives -0.164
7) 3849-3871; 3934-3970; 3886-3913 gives -0.163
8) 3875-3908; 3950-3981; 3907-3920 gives -0.224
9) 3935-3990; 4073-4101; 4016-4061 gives -0.184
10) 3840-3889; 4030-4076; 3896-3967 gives 0.171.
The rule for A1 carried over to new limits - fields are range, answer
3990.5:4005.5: 19.8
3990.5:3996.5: 19.3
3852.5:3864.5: 10.8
